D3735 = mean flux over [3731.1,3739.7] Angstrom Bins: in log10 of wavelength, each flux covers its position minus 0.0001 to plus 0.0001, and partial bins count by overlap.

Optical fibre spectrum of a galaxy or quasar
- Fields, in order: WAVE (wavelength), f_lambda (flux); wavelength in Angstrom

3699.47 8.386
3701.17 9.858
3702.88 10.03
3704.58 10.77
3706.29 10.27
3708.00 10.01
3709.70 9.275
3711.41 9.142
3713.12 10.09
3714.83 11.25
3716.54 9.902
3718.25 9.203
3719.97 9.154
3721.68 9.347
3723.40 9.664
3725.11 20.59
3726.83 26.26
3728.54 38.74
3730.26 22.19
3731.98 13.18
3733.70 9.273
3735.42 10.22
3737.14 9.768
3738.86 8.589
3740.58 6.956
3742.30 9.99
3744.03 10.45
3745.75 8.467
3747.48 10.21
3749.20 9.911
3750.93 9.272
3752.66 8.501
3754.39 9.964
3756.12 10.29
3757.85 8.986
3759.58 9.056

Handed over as 10.2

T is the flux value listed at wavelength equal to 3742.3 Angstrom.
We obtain 9.99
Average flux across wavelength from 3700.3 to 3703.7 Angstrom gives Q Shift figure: 9.93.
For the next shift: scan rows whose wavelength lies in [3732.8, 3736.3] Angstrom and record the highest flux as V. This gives 10.22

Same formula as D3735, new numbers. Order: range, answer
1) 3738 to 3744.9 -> 9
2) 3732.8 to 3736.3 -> 9.78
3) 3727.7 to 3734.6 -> 20.7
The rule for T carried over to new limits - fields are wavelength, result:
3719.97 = 9.154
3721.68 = 9.347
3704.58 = 10.77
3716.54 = 9.902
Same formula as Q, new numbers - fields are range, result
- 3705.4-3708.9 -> 10.1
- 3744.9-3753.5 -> 9.27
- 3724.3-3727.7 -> 23.6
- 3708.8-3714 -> 9.53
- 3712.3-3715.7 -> 10.7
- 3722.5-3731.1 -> 23.4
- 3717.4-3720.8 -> 9.16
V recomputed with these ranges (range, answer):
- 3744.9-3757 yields 10.29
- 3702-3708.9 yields 10.77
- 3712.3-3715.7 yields 11.25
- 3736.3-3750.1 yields 10.45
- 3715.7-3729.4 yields 38.74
